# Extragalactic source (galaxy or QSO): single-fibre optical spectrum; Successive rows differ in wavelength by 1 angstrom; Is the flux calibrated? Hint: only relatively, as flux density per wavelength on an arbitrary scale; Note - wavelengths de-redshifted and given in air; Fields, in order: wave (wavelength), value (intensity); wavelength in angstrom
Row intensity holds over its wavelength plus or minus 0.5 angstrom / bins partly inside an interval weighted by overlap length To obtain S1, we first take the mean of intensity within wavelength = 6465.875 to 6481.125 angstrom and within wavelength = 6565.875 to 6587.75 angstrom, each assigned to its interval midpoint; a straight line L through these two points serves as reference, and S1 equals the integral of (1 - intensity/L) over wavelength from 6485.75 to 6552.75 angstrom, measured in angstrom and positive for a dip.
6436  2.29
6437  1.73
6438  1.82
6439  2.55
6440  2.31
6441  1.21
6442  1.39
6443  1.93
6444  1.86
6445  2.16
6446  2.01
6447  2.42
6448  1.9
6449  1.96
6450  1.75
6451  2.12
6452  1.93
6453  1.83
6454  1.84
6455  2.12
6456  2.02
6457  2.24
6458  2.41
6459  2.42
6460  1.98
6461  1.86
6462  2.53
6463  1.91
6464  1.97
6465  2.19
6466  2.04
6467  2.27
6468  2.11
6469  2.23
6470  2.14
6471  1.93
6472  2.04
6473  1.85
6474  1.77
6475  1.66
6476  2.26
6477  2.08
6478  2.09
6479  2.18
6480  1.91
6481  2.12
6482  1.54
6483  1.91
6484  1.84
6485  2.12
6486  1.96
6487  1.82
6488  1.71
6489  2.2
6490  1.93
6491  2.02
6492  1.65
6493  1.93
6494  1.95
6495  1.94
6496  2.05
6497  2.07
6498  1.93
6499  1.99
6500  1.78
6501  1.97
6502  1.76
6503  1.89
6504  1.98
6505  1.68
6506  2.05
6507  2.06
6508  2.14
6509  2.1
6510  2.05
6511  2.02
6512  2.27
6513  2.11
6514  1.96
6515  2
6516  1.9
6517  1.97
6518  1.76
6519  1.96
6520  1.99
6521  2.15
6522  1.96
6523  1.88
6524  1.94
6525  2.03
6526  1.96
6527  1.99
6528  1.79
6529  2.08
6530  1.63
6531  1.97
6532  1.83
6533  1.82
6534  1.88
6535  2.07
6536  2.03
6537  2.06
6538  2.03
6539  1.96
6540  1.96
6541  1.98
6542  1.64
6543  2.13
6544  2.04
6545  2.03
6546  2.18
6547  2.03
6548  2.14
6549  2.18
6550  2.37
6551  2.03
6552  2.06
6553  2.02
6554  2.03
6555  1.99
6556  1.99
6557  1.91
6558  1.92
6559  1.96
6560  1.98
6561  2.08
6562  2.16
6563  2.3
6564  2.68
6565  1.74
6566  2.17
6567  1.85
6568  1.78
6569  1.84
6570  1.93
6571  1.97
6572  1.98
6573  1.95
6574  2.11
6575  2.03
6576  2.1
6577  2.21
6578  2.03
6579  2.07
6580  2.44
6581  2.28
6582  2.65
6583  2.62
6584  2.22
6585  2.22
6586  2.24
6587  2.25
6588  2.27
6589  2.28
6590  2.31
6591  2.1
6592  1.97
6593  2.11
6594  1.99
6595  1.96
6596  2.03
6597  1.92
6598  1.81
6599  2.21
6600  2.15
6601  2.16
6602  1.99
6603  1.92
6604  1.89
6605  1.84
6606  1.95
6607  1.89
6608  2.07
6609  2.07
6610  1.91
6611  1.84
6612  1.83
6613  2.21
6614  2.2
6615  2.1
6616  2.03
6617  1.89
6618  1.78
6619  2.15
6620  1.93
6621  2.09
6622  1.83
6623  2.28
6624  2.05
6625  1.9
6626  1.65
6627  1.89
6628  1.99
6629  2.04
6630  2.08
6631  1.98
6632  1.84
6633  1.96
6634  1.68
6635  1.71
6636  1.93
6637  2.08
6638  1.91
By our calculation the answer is 3.4 angstrom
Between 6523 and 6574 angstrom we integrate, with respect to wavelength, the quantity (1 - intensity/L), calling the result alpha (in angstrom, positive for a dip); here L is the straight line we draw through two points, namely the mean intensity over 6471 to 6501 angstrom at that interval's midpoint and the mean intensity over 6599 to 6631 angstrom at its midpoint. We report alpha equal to -0.9 angstrom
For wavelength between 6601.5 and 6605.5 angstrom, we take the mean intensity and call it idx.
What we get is 1.91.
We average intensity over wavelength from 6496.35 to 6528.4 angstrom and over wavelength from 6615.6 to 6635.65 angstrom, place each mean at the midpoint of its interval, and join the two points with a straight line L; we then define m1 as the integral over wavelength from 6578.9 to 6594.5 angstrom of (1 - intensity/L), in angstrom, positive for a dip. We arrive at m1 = -2.5 angstrom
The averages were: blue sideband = 1.97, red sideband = 1.94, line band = 2.26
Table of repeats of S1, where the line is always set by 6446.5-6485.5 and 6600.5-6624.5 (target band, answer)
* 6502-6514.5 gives 0.1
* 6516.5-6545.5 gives 1.0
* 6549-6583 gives -1.3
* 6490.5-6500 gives 0.4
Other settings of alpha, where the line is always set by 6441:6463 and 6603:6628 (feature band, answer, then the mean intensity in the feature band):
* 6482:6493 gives 0.56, 1.9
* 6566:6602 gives -2.50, 2.11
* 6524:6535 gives 0.46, 1.91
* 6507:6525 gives -0.15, 2.01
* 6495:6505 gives 0.38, 1.92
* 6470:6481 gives 0.08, 1.99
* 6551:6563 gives -0.23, 2.02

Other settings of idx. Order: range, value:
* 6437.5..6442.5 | 1.86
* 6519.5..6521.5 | 2.07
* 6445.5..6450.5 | 2.01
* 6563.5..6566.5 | 2.2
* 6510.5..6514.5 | 2.09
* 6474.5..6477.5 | 2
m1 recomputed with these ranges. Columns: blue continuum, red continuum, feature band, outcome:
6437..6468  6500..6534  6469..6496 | 0.6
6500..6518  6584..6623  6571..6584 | -1.1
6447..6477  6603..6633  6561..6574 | -0.2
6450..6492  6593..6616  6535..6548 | 0.0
